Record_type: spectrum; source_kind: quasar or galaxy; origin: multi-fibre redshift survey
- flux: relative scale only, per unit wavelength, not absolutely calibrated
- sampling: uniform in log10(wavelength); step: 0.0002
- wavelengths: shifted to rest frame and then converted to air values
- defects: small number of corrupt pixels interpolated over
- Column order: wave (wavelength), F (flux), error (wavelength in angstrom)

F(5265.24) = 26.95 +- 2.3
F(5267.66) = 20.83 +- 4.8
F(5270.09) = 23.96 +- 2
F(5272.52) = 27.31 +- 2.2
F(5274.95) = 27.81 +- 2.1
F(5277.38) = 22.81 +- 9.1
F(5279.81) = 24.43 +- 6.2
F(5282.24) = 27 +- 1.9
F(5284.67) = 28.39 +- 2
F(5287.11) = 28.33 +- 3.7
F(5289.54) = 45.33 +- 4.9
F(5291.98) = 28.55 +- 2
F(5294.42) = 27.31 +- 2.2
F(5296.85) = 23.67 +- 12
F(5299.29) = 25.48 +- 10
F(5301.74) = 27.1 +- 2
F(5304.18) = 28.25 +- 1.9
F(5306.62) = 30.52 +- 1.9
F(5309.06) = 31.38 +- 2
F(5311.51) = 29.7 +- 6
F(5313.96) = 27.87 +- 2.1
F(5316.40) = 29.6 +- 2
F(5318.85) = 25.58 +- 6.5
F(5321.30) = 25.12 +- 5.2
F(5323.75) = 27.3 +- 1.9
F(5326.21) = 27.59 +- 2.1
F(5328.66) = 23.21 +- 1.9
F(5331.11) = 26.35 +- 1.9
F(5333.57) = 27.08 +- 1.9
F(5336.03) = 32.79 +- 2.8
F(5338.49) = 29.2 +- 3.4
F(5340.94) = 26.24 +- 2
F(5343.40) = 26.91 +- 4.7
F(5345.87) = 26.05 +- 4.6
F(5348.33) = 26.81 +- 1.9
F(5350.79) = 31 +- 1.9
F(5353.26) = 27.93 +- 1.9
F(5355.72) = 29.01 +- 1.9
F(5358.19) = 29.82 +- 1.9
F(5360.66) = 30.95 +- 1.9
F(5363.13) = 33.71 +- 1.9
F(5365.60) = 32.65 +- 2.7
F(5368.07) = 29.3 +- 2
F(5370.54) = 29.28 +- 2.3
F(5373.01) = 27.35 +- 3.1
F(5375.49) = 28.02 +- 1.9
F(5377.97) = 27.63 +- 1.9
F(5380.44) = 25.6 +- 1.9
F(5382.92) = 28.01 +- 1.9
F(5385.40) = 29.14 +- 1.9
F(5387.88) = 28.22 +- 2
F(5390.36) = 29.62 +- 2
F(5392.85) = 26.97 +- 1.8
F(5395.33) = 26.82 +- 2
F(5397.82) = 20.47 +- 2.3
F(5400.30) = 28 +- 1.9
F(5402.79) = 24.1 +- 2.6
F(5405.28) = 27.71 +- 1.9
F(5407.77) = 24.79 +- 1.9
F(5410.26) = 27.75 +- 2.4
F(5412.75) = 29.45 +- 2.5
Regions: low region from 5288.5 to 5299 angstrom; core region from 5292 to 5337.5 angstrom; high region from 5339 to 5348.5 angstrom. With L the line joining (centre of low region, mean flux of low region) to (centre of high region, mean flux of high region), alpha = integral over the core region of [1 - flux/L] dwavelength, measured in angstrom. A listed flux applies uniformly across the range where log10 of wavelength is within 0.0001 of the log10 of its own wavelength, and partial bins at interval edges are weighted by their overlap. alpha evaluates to 2.0 angstrom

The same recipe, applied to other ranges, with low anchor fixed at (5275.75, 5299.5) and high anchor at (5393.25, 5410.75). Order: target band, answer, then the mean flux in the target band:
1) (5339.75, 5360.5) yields -1.0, 28.1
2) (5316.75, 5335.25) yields 0.7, 26.4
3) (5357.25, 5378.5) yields -2.8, 29.9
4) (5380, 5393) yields -1.1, 28.1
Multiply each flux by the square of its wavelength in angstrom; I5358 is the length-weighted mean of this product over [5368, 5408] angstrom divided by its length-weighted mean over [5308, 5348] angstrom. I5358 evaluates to 1.01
